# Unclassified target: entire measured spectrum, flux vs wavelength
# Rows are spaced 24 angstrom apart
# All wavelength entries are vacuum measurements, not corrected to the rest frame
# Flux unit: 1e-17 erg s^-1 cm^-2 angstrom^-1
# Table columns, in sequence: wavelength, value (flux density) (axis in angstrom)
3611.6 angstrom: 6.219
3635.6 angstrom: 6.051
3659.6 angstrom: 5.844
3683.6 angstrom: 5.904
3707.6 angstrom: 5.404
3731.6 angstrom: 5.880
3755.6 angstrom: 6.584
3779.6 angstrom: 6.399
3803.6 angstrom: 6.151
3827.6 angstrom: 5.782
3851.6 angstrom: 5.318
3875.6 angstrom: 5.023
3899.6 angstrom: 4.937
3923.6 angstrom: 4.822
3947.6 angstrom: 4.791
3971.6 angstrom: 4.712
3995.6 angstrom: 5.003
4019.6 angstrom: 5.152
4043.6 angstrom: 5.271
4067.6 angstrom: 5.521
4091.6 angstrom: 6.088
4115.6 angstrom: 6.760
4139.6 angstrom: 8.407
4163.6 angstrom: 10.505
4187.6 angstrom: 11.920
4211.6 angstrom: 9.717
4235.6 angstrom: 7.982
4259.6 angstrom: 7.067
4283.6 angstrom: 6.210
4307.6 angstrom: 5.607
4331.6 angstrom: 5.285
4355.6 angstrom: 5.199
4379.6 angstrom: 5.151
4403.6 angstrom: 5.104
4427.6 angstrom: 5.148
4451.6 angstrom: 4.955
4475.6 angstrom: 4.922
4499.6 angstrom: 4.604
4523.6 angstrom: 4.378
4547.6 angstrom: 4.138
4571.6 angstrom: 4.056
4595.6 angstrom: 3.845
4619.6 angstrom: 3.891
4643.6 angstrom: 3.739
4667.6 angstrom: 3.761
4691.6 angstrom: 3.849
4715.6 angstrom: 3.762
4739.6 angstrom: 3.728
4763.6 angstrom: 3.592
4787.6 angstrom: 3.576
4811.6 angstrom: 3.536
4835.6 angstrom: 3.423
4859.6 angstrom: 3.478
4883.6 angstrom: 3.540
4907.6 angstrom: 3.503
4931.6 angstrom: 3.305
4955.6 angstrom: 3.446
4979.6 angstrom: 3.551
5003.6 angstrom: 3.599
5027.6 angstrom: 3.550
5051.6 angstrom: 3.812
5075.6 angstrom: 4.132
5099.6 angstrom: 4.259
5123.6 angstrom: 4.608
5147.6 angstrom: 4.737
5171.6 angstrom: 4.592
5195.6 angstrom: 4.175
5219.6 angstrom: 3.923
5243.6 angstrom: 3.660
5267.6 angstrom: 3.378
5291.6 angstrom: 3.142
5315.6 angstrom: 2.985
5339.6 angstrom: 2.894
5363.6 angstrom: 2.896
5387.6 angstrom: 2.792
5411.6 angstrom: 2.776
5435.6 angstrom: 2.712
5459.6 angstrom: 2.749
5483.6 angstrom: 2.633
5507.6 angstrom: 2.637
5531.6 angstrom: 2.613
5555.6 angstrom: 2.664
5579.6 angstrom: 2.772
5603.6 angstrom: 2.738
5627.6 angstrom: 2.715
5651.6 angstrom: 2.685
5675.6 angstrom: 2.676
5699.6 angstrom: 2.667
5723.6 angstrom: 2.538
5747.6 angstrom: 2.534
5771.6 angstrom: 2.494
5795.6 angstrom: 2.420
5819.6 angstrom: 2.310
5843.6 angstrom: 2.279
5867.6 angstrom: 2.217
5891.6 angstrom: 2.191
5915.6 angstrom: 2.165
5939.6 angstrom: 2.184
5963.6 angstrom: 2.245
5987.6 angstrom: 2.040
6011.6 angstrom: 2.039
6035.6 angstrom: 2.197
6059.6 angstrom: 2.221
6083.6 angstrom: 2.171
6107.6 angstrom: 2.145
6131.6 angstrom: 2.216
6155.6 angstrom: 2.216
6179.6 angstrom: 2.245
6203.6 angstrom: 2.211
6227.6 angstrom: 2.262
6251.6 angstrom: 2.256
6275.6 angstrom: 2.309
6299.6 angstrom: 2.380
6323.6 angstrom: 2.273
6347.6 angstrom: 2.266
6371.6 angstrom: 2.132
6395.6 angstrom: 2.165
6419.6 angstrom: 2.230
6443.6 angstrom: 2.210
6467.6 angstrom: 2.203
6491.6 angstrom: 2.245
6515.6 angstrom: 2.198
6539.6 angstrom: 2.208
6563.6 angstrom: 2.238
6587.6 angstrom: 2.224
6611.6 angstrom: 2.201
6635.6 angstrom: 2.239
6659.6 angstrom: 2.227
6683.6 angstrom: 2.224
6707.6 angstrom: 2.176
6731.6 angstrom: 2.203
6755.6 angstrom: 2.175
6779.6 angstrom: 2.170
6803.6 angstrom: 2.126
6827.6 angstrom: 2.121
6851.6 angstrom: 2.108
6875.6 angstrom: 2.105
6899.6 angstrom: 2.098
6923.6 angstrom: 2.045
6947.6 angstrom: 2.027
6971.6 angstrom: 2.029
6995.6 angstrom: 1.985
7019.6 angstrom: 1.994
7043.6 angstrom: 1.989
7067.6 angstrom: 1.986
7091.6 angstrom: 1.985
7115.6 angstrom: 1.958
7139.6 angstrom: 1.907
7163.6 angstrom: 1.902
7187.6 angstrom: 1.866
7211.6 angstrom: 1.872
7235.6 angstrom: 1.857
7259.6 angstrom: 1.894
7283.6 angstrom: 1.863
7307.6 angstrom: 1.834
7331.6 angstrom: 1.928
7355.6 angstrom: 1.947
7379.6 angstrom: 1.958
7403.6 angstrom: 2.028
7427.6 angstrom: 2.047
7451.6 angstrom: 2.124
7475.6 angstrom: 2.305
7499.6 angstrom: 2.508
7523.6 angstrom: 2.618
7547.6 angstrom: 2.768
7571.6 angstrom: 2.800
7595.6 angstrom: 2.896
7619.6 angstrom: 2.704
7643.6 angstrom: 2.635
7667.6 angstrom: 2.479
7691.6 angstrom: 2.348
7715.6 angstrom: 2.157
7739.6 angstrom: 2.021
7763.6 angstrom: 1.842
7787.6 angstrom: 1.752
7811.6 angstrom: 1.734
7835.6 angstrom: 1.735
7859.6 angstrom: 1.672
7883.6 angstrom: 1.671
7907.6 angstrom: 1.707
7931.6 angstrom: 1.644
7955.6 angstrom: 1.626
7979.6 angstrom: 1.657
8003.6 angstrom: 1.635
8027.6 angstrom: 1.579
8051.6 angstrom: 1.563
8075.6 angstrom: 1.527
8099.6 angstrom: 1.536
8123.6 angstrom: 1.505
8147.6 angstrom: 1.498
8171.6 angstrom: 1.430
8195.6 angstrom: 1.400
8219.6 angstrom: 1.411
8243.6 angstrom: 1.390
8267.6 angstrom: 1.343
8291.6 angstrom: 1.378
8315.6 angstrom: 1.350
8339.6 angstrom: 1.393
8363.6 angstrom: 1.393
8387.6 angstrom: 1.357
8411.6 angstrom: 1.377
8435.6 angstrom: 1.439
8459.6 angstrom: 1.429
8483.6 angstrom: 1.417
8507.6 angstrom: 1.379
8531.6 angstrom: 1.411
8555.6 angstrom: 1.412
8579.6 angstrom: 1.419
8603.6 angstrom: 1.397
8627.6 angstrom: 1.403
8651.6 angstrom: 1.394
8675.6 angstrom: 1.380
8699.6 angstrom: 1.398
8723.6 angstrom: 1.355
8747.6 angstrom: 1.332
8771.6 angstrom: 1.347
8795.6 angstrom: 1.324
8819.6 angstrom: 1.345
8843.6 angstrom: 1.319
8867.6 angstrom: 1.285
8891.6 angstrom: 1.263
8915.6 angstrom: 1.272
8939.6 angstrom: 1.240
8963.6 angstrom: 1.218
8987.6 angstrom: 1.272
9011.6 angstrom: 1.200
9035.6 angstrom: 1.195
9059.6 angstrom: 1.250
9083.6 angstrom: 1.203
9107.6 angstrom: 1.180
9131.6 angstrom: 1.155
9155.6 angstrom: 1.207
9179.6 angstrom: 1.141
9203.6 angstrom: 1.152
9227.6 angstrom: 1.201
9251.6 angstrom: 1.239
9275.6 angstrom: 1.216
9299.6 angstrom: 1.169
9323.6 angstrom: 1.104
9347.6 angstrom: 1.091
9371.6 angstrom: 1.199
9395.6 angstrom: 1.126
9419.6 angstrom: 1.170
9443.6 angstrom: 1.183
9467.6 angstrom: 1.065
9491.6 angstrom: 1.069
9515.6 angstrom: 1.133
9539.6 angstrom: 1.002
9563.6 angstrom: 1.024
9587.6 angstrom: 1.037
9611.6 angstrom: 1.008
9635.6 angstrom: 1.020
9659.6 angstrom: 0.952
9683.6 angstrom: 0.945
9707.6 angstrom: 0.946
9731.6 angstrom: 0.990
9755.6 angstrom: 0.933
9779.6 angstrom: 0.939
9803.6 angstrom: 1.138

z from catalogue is 1.71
